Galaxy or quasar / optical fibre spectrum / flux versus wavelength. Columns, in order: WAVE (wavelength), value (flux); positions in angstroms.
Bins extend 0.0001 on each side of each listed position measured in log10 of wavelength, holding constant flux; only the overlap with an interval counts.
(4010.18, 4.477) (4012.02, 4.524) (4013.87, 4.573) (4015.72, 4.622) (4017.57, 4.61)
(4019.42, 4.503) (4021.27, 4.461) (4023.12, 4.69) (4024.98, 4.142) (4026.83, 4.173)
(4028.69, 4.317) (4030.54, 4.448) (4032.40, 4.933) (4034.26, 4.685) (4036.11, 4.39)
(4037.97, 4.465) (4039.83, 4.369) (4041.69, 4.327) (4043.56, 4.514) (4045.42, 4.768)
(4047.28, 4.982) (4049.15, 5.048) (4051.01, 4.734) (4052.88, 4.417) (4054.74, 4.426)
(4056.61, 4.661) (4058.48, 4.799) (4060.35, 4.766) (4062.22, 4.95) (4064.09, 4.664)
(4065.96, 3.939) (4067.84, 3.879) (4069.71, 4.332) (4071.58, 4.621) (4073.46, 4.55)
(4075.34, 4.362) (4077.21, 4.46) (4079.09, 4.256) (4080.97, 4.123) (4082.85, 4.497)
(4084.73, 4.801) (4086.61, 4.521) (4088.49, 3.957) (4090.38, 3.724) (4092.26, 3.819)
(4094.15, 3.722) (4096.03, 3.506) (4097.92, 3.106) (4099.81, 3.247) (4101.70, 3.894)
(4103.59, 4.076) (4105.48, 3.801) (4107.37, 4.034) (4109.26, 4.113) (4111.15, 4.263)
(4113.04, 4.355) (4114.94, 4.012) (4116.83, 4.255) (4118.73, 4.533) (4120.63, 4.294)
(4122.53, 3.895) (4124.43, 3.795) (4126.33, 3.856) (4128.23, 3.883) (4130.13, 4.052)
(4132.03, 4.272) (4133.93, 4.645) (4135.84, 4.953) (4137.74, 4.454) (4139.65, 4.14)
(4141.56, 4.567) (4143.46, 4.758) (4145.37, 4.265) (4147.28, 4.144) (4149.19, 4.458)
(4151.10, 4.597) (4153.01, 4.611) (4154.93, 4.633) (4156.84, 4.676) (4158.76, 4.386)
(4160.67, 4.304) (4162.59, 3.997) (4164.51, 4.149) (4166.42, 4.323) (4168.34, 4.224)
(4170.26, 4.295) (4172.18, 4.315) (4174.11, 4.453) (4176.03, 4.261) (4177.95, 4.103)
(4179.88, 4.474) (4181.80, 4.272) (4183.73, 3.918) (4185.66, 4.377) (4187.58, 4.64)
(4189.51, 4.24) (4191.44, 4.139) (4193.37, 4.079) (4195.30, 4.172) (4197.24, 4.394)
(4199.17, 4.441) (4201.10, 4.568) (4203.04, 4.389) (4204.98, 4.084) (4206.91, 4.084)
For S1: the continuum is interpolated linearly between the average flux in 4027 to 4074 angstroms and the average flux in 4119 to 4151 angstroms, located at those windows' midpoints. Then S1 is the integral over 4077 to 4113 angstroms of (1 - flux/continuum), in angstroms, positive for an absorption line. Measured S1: 3.4 angstroms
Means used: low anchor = 4.55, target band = 4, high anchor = 4.29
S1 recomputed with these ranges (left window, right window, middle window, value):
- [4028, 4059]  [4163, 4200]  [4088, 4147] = 4.6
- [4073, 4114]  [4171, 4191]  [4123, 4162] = -1.6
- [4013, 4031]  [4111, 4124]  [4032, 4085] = -2.1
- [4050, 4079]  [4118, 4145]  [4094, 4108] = 2.3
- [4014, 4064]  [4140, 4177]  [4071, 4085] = 0.3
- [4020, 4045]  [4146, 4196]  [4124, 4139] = 0.4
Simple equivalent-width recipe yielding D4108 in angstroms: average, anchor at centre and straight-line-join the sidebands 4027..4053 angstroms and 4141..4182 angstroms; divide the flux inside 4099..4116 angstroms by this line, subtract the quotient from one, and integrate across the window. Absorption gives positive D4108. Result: 1.9 angstroms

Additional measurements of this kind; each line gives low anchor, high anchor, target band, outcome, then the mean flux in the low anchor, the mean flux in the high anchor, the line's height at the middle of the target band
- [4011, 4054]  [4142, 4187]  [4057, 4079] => 0.1 angstroms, 4.55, 4.35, 4.5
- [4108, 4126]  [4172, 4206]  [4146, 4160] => -0.9 angstroms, 4.15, 4.29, 4.22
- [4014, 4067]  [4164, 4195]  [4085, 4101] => 2.5 angstroms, 4.56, 4.27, 4.45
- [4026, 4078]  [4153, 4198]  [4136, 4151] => -0.3 angstroms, 4.54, 4.3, 4.36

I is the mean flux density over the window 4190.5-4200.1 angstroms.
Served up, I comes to 4.24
